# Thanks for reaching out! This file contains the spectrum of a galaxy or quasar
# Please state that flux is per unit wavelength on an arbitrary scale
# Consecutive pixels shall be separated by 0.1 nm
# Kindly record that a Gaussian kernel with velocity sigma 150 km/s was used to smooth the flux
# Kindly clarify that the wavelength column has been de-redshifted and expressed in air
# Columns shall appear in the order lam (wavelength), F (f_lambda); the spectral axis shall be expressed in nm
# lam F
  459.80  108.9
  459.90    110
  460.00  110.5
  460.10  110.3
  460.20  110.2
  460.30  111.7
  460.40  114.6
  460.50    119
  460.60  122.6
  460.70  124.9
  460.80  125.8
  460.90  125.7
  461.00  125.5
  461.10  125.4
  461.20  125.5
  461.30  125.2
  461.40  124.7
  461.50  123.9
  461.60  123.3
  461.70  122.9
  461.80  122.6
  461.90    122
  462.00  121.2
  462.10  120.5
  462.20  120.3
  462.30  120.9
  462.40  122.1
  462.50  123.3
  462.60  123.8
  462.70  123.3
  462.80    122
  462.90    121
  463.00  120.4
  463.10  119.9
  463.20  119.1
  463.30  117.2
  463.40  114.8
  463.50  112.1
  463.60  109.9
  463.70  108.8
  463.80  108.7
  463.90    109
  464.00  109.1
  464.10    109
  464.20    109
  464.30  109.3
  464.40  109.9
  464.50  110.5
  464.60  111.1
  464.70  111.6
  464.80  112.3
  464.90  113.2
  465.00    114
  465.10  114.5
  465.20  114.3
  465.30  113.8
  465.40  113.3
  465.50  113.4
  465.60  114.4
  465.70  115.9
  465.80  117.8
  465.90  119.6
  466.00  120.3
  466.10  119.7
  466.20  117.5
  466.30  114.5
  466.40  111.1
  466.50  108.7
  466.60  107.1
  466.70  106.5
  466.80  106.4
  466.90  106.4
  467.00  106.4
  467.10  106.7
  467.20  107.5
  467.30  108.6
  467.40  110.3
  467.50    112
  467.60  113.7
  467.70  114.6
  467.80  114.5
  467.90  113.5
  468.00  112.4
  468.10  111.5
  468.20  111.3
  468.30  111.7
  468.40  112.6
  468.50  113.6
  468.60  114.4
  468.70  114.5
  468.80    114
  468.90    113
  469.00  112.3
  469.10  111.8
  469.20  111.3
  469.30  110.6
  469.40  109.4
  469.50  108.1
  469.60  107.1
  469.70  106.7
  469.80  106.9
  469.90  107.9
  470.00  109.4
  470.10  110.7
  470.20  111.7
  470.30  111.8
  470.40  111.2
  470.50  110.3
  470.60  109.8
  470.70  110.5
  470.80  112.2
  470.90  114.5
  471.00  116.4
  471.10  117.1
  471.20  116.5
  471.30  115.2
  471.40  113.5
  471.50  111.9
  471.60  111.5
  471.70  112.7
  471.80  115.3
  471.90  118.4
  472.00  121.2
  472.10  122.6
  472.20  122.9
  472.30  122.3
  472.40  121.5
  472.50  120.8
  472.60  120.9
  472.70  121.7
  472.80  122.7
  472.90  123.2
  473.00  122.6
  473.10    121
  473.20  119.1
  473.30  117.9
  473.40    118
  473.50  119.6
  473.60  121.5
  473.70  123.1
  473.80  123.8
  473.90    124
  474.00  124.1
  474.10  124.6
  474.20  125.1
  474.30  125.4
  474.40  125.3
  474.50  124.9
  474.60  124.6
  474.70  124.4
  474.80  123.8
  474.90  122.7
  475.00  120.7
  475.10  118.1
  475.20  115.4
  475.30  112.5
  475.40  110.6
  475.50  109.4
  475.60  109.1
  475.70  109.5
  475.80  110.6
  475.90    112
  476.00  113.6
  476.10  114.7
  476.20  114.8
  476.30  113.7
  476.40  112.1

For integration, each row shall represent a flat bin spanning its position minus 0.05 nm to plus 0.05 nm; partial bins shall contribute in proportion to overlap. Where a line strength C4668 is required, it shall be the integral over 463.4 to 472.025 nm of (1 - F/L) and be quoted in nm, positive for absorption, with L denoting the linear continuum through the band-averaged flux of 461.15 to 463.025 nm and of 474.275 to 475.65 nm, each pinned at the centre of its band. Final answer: 0.64 nm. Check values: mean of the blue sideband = 123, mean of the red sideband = 119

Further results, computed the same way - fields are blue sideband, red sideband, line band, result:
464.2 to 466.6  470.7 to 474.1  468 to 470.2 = 0.105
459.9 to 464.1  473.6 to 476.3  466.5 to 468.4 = 0.139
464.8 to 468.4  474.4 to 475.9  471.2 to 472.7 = -0.035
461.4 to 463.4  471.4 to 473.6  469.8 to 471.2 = 0.093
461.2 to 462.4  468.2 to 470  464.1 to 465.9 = 0.069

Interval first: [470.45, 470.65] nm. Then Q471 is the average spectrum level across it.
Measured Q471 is 110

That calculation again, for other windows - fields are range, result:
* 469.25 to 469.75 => 108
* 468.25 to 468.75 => 113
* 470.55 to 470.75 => 110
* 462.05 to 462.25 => 120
